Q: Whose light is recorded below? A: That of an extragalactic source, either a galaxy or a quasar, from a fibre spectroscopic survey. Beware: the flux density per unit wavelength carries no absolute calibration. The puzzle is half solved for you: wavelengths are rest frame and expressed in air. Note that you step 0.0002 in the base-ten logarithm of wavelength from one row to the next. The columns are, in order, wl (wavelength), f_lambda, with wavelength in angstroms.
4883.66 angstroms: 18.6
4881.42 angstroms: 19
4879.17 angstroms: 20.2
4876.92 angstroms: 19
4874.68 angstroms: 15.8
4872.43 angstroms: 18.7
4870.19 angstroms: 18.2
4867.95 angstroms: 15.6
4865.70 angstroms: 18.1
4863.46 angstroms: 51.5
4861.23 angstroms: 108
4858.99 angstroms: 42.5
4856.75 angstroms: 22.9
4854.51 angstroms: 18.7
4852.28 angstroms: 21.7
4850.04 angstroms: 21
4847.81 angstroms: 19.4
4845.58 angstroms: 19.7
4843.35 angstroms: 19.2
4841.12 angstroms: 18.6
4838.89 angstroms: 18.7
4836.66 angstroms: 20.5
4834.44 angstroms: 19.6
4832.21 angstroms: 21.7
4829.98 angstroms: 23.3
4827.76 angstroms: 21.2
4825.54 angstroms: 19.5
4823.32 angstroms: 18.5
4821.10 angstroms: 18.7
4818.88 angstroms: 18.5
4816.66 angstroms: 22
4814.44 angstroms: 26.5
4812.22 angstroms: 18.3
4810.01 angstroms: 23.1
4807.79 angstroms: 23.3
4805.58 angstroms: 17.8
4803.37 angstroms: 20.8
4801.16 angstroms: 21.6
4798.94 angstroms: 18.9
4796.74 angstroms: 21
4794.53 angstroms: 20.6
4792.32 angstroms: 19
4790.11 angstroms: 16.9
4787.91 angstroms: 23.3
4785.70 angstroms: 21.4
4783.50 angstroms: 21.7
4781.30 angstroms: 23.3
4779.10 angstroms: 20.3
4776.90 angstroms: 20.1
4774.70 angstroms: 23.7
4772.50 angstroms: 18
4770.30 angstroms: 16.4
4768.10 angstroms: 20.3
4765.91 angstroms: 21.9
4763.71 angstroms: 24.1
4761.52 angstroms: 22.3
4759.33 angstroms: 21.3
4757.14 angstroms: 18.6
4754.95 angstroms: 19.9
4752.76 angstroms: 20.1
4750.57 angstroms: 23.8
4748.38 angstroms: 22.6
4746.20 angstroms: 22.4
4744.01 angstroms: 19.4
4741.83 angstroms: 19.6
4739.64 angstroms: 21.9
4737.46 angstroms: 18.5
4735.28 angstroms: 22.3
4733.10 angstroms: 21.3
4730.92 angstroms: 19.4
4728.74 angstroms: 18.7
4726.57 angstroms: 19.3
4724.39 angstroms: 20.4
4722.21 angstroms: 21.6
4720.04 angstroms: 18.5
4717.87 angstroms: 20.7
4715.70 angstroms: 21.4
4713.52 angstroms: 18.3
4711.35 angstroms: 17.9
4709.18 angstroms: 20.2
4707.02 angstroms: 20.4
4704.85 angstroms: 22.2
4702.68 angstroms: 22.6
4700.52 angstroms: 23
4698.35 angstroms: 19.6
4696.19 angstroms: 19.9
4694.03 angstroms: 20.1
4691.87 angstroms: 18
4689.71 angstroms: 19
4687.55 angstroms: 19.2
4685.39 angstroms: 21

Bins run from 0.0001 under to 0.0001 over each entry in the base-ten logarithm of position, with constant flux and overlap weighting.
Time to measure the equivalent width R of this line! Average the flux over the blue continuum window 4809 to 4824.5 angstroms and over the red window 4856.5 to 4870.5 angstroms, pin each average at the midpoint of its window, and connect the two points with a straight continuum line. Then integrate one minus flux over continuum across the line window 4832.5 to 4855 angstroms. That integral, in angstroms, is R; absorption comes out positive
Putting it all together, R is 8.9 angstroms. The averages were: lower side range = 20.8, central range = 19.8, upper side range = 41.8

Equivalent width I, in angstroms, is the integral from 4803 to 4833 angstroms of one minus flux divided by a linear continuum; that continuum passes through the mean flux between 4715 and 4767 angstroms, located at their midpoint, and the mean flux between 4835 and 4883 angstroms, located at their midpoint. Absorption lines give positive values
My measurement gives 4.0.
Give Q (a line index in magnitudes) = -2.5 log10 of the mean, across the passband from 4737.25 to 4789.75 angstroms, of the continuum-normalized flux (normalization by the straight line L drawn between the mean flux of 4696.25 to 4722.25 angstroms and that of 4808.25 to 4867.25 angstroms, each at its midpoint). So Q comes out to 0.083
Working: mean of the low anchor 20.5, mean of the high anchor 25.7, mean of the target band 21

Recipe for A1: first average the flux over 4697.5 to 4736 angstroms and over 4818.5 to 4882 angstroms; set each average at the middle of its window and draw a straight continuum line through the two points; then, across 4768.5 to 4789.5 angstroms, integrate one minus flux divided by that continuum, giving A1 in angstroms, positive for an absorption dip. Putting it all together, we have 1.46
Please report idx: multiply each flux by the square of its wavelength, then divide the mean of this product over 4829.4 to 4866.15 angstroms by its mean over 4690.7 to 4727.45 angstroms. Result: 1.51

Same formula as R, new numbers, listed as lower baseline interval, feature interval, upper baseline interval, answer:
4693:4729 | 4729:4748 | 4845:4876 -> 1.2 angstroms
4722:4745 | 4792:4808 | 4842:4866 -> 4.2 angstroms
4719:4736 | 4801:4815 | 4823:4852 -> -0.9 angstroms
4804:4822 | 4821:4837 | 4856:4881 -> 2.4 angstroms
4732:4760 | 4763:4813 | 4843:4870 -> 8.3 angstroms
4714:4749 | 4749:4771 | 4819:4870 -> 0.8 angstroms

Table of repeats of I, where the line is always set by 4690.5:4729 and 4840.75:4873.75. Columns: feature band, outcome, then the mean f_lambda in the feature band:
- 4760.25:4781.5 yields 2.59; 20.9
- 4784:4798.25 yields 2.67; 20.4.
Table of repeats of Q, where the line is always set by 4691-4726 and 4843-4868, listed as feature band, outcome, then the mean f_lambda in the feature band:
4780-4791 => 0.24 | 21.4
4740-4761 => 0.14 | 20.9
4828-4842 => 0.45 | 20.5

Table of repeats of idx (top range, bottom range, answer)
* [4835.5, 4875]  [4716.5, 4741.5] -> 1.43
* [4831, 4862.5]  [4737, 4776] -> 1.40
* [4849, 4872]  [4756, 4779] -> 1.68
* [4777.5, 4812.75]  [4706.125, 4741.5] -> 1.07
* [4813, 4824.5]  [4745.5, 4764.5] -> 0.98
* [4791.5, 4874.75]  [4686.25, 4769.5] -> 1.22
